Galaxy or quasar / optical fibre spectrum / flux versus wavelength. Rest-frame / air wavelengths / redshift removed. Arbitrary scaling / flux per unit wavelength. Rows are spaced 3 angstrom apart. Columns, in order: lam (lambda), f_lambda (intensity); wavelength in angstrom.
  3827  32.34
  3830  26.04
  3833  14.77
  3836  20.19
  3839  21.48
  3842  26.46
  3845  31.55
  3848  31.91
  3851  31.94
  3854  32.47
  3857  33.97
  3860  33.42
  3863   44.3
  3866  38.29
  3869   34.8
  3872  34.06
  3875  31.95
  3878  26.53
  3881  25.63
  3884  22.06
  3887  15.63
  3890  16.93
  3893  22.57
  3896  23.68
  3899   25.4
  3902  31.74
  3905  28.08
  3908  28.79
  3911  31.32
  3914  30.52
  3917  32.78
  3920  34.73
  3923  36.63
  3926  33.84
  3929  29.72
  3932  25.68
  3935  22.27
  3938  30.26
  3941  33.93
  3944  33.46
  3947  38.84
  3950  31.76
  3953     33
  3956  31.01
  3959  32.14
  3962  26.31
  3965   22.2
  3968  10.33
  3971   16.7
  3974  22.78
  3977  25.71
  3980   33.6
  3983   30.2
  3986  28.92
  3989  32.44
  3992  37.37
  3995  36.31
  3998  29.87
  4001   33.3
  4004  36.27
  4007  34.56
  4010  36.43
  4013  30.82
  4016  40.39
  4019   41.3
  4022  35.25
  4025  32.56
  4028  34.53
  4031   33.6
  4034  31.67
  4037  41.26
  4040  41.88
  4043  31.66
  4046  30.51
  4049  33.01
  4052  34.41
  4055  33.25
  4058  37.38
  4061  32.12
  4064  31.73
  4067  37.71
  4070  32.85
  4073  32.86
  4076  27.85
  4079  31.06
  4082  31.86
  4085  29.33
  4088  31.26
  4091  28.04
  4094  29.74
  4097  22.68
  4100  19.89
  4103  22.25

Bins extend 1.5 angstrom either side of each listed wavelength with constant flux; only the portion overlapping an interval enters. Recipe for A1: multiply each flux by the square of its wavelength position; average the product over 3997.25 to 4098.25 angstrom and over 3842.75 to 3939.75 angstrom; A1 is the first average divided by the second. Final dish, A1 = 1.21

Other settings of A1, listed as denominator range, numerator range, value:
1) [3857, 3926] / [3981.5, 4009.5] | 1.18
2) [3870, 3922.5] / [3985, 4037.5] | 1.34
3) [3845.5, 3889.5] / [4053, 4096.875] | 1.14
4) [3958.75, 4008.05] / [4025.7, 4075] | 1.24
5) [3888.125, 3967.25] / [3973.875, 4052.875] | 1.21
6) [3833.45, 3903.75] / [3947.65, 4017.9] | 1.13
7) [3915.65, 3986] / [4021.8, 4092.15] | 1.21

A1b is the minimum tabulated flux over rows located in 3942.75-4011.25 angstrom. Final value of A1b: 10.33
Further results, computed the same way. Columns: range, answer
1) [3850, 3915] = 15.63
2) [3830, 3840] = 14.77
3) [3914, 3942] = 22.27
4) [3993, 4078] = 27.85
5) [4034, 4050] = 30.51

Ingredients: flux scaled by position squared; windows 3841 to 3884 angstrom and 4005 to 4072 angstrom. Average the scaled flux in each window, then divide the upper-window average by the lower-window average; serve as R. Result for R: 1.2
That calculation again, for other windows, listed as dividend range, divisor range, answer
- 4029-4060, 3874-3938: 1.36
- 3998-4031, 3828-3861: 1.39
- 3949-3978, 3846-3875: 0.76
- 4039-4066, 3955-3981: 1.46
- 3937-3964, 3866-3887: 1.16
